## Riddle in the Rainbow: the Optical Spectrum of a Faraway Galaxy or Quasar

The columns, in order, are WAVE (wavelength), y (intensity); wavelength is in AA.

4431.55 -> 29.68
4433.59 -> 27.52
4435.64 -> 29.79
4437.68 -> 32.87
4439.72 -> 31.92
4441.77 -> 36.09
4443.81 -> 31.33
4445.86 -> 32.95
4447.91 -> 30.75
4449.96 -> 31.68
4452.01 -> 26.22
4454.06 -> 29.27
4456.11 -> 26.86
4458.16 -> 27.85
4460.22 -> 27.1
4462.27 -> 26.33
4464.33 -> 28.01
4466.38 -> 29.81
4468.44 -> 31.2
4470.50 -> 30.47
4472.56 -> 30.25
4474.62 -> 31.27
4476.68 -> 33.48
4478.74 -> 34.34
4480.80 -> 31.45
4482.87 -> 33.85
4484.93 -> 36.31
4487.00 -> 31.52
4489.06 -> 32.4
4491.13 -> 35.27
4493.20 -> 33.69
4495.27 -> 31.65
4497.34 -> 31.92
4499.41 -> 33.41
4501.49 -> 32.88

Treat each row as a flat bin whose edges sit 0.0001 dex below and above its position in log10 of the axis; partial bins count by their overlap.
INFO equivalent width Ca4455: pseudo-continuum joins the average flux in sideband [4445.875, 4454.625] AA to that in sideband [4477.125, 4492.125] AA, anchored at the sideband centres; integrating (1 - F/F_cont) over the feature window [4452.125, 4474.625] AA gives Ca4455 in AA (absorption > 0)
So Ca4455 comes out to 1.9 AA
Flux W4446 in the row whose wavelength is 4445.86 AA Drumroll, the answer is 32.95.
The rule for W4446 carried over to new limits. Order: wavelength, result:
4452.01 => 26.22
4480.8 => 31.45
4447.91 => 30.75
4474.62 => 31.27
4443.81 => 31.33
